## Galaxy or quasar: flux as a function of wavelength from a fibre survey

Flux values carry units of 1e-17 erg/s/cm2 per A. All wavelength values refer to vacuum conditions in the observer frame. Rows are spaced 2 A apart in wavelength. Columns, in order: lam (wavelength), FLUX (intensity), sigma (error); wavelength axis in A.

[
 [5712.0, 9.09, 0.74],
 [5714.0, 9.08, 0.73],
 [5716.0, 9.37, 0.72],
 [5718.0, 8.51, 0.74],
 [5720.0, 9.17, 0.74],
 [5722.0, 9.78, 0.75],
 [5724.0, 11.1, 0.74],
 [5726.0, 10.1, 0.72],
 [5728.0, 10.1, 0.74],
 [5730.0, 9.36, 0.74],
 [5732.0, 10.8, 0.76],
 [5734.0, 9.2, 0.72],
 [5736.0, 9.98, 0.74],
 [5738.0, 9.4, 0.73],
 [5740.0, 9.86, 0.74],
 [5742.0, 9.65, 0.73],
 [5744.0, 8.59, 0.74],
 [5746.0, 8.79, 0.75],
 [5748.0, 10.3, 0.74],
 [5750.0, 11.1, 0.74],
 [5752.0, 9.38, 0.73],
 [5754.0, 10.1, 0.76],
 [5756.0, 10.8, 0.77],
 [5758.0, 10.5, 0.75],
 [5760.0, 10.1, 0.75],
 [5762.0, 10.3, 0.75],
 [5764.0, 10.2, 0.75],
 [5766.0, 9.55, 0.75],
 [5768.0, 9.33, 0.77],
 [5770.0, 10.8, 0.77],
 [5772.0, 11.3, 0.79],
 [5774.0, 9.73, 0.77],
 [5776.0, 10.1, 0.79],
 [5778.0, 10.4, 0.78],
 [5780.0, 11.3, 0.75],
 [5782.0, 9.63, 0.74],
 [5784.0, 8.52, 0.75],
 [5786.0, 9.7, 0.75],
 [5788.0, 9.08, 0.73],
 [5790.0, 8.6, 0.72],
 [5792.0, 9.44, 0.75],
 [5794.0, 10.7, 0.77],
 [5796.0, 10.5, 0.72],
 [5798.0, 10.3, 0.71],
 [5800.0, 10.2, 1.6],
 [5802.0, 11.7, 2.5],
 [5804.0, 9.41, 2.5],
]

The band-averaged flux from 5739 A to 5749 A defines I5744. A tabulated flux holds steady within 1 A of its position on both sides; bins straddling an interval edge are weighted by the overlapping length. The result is 9.44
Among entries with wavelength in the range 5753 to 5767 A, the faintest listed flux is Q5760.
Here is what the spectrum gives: 9.55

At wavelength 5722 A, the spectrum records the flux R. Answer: 9.78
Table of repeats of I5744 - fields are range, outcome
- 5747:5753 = 10.3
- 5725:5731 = 9.85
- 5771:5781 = 10.6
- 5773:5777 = 9.91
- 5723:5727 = 10.6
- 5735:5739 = 9.69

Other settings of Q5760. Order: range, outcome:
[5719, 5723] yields 9.17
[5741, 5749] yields 8.59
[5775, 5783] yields 9.63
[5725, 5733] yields 9.36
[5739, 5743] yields 9.65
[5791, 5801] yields 9.44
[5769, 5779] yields 9.73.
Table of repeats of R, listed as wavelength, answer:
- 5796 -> 10.5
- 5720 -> 9.17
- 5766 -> 9.55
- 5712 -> 9.09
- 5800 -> 10.2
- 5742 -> 9.65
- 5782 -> 9.63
